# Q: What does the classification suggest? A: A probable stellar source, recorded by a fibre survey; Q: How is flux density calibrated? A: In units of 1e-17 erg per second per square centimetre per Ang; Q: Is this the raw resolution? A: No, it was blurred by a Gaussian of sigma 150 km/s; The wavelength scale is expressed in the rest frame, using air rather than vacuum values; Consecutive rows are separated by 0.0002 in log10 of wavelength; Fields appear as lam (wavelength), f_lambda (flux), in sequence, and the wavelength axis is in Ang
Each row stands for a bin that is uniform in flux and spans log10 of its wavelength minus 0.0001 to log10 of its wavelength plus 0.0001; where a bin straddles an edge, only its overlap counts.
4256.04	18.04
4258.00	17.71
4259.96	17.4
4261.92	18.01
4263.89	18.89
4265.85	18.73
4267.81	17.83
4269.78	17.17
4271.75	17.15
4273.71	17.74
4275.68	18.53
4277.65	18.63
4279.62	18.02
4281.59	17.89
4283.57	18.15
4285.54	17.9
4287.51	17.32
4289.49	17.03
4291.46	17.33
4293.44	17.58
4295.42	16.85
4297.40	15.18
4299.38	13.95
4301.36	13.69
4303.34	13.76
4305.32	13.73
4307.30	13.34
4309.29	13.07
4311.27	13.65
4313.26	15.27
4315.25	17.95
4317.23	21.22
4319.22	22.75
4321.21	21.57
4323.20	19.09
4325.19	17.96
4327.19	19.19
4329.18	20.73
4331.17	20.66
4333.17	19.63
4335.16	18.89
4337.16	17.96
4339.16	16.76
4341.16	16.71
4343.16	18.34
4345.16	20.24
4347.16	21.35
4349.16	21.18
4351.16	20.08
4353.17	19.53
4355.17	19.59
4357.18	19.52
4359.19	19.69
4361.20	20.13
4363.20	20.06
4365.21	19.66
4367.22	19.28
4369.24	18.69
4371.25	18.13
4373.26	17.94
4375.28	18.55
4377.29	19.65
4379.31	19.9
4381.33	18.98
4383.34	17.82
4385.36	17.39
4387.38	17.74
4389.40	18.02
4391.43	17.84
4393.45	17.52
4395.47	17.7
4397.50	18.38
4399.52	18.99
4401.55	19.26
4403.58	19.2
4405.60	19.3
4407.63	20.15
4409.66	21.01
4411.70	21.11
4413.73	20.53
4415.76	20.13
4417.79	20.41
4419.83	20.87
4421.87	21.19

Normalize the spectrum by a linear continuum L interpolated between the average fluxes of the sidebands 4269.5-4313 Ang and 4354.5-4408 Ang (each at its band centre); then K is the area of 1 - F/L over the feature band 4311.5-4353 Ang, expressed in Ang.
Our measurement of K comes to -4.4 Ang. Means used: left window 16.2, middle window 19.3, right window 18.8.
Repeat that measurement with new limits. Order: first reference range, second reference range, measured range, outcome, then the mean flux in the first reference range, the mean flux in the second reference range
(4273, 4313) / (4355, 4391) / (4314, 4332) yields -3.0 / 16.1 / 18.9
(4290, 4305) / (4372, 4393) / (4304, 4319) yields 0.1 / 15.4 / 18.4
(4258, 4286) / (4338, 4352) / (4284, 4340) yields 4.1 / 18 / 19.2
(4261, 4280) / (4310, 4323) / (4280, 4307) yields 3.2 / 18.1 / 18.6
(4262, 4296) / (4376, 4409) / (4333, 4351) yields -0.7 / 17.8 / 18.6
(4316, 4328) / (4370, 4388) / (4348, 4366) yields -0.7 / 20.3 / 18.5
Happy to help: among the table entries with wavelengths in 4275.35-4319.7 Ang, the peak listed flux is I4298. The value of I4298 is 22.75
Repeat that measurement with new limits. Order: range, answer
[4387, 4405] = 19.26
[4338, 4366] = 21.35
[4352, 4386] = 20.13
